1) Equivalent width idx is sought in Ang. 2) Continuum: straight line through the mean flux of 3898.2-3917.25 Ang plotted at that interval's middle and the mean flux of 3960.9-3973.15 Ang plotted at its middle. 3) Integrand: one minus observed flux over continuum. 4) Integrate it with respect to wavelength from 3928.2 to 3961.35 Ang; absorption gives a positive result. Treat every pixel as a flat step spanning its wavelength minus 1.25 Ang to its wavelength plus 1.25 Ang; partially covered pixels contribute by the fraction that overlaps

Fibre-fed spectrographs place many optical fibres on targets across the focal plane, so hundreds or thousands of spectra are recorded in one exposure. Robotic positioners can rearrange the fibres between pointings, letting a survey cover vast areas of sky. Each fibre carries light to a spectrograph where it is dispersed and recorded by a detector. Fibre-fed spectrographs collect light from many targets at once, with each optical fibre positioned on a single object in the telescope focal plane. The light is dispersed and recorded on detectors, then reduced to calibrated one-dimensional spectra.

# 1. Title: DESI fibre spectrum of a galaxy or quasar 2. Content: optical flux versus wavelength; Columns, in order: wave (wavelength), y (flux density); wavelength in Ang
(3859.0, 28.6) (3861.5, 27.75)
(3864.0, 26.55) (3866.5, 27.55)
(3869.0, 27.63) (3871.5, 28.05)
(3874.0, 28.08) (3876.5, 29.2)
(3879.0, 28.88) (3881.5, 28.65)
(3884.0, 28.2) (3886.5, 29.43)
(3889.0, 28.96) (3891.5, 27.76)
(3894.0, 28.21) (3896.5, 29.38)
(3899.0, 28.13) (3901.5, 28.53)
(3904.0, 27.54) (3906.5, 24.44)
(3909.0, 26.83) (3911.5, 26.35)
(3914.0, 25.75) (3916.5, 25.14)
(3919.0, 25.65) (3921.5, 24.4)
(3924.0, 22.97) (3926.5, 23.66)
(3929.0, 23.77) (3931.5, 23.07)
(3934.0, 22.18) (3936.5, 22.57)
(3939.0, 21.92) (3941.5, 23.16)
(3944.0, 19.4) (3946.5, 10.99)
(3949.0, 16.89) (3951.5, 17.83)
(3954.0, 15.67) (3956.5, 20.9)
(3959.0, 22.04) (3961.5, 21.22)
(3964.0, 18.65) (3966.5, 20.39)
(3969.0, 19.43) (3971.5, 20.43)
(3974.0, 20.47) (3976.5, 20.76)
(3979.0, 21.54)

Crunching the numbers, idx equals 3.6 Ang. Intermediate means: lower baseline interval 26.6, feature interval 20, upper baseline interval 20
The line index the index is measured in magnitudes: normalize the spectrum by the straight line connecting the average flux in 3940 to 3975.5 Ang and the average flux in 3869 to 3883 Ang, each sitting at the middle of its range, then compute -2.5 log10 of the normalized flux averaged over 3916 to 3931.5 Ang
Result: -0.051 mag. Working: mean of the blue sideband 28.5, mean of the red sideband 19.1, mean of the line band 24.1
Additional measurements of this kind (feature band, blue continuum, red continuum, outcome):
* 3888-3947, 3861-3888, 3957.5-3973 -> -0.01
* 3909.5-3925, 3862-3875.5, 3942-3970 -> -0.12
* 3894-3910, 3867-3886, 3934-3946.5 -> -0.09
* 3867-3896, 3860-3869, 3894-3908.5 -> -0.04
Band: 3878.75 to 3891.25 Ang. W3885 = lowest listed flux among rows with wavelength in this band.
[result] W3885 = 28.2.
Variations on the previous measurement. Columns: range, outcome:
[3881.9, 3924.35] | 22.97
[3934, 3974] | 10.99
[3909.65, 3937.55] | 22.18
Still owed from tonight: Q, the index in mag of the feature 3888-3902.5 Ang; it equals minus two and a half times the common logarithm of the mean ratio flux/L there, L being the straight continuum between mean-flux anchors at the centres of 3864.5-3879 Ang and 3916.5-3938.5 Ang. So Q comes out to -0.09 mag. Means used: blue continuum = 28.1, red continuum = 23.6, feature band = 28.5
